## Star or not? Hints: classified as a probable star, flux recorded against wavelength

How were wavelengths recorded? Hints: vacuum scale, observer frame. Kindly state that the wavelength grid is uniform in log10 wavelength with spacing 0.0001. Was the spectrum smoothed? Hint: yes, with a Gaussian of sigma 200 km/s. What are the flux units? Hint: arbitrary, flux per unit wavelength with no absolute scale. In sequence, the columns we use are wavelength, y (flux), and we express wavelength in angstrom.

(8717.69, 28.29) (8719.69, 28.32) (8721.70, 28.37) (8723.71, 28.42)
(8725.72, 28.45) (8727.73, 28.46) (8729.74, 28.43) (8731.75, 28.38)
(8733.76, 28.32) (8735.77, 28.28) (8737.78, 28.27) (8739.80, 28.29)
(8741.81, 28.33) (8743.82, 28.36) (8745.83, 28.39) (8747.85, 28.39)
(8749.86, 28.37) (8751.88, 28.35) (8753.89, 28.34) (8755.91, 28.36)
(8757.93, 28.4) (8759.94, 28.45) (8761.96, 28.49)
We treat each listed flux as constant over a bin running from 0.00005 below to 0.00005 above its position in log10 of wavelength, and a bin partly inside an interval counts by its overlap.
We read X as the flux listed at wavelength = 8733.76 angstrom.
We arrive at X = 28.32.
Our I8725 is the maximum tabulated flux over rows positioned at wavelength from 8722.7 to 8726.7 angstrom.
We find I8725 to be 28.45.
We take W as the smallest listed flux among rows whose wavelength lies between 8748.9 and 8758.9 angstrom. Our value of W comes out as 28.34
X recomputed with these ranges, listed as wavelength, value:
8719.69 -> 28.32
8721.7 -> 28.37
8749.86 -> 28.37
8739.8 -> 28.29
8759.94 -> 28.45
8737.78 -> 28.27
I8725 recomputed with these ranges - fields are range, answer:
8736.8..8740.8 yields 28.29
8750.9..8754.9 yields 28.35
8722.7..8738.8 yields 28.46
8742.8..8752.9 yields 28.39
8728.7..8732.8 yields 28.43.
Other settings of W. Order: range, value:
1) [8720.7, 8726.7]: 28.37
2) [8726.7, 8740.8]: 28.27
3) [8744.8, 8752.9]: 28.35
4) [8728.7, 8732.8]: 28.38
